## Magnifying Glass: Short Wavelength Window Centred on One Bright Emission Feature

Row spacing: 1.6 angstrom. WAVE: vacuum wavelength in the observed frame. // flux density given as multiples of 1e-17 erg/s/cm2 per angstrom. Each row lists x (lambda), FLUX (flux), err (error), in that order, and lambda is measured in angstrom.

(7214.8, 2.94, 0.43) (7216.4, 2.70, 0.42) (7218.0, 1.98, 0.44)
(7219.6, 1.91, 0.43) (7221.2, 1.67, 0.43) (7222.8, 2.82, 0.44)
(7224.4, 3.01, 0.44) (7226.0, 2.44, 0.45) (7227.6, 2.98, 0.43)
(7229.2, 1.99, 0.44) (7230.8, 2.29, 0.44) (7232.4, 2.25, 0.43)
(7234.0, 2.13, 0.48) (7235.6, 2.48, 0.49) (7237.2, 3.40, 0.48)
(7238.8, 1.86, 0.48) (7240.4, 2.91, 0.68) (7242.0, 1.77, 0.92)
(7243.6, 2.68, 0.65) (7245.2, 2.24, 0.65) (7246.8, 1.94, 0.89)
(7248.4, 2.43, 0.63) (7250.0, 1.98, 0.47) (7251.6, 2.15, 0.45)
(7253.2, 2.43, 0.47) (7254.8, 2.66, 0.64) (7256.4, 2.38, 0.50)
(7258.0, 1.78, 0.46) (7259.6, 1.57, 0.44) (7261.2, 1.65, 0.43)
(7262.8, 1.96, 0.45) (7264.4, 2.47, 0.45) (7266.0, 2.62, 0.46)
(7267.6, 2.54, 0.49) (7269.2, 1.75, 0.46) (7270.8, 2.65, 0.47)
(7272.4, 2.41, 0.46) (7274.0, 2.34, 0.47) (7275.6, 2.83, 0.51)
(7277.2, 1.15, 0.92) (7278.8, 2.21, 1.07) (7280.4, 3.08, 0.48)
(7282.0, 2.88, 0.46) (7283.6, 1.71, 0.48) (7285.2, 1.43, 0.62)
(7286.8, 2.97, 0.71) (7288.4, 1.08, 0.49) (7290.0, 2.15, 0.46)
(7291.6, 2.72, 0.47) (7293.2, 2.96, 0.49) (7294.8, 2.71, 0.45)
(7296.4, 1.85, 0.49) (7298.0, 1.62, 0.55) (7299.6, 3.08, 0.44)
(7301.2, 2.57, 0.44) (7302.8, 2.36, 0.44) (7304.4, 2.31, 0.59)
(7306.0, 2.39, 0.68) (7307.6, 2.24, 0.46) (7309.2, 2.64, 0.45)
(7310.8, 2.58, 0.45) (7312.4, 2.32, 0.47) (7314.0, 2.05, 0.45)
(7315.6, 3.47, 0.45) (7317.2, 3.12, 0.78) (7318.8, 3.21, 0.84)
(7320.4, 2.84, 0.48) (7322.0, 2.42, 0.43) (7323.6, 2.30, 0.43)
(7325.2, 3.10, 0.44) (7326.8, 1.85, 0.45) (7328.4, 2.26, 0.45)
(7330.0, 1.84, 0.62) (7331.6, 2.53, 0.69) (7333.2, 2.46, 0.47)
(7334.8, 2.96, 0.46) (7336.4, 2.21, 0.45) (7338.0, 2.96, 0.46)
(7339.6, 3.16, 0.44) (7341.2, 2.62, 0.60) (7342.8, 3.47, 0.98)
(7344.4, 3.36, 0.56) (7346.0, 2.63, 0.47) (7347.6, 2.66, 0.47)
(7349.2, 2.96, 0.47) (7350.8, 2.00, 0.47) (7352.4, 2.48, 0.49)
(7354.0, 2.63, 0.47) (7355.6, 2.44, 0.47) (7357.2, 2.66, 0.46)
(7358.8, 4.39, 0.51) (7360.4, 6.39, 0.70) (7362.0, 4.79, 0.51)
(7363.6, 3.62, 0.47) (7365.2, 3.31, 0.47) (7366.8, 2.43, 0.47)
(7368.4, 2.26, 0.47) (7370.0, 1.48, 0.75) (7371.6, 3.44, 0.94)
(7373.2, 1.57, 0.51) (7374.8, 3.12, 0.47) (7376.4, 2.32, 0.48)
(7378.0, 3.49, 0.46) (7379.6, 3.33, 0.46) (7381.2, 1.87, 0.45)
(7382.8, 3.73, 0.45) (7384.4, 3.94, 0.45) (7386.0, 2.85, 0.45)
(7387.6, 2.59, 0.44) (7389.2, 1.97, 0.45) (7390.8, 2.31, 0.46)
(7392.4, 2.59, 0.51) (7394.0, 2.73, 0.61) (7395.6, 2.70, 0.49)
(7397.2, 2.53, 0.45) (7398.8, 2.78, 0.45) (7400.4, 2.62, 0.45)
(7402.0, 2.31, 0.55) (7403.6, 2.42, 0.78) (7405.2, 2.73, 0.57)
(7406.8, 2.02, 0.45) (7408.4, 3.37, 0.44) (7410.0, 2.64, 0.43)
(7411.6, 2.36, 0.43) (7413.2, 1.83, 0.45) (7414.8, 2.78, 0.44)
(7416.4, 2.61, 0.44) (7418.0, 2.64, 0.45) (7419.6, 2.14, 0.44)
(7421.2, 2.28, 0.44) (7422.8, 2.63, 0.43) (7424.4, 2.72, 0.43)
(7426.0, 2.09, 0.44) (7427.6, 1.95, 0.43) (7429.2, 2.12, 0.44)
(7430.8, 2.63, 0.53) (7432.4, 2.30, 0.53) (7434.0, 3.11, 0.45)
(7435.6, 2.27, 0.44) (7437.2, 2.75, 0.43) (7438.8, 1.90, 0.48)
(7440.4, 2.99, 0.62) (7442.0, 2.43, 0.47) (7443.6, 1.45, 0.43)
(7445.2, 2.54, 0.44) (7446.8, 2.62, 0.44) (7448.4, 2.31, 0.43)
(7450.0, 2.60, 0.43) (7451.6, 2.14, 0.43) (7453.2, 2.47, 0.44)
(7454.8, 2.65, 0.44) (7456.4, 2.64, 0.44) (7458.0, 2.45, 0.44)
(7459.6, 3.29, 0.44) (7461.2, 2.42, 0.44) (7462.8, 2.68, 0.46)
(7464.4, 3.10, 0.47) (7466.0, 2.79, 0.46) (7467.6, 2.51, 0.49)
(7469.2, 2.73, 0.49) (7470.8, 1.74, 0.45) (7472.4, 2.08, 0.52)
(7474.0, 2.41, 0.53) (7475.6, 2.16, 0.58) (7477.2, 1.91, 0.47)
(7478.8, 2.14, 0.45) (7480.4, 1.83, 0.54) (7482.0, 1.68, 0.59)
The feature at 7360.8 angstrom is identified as H-alpha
